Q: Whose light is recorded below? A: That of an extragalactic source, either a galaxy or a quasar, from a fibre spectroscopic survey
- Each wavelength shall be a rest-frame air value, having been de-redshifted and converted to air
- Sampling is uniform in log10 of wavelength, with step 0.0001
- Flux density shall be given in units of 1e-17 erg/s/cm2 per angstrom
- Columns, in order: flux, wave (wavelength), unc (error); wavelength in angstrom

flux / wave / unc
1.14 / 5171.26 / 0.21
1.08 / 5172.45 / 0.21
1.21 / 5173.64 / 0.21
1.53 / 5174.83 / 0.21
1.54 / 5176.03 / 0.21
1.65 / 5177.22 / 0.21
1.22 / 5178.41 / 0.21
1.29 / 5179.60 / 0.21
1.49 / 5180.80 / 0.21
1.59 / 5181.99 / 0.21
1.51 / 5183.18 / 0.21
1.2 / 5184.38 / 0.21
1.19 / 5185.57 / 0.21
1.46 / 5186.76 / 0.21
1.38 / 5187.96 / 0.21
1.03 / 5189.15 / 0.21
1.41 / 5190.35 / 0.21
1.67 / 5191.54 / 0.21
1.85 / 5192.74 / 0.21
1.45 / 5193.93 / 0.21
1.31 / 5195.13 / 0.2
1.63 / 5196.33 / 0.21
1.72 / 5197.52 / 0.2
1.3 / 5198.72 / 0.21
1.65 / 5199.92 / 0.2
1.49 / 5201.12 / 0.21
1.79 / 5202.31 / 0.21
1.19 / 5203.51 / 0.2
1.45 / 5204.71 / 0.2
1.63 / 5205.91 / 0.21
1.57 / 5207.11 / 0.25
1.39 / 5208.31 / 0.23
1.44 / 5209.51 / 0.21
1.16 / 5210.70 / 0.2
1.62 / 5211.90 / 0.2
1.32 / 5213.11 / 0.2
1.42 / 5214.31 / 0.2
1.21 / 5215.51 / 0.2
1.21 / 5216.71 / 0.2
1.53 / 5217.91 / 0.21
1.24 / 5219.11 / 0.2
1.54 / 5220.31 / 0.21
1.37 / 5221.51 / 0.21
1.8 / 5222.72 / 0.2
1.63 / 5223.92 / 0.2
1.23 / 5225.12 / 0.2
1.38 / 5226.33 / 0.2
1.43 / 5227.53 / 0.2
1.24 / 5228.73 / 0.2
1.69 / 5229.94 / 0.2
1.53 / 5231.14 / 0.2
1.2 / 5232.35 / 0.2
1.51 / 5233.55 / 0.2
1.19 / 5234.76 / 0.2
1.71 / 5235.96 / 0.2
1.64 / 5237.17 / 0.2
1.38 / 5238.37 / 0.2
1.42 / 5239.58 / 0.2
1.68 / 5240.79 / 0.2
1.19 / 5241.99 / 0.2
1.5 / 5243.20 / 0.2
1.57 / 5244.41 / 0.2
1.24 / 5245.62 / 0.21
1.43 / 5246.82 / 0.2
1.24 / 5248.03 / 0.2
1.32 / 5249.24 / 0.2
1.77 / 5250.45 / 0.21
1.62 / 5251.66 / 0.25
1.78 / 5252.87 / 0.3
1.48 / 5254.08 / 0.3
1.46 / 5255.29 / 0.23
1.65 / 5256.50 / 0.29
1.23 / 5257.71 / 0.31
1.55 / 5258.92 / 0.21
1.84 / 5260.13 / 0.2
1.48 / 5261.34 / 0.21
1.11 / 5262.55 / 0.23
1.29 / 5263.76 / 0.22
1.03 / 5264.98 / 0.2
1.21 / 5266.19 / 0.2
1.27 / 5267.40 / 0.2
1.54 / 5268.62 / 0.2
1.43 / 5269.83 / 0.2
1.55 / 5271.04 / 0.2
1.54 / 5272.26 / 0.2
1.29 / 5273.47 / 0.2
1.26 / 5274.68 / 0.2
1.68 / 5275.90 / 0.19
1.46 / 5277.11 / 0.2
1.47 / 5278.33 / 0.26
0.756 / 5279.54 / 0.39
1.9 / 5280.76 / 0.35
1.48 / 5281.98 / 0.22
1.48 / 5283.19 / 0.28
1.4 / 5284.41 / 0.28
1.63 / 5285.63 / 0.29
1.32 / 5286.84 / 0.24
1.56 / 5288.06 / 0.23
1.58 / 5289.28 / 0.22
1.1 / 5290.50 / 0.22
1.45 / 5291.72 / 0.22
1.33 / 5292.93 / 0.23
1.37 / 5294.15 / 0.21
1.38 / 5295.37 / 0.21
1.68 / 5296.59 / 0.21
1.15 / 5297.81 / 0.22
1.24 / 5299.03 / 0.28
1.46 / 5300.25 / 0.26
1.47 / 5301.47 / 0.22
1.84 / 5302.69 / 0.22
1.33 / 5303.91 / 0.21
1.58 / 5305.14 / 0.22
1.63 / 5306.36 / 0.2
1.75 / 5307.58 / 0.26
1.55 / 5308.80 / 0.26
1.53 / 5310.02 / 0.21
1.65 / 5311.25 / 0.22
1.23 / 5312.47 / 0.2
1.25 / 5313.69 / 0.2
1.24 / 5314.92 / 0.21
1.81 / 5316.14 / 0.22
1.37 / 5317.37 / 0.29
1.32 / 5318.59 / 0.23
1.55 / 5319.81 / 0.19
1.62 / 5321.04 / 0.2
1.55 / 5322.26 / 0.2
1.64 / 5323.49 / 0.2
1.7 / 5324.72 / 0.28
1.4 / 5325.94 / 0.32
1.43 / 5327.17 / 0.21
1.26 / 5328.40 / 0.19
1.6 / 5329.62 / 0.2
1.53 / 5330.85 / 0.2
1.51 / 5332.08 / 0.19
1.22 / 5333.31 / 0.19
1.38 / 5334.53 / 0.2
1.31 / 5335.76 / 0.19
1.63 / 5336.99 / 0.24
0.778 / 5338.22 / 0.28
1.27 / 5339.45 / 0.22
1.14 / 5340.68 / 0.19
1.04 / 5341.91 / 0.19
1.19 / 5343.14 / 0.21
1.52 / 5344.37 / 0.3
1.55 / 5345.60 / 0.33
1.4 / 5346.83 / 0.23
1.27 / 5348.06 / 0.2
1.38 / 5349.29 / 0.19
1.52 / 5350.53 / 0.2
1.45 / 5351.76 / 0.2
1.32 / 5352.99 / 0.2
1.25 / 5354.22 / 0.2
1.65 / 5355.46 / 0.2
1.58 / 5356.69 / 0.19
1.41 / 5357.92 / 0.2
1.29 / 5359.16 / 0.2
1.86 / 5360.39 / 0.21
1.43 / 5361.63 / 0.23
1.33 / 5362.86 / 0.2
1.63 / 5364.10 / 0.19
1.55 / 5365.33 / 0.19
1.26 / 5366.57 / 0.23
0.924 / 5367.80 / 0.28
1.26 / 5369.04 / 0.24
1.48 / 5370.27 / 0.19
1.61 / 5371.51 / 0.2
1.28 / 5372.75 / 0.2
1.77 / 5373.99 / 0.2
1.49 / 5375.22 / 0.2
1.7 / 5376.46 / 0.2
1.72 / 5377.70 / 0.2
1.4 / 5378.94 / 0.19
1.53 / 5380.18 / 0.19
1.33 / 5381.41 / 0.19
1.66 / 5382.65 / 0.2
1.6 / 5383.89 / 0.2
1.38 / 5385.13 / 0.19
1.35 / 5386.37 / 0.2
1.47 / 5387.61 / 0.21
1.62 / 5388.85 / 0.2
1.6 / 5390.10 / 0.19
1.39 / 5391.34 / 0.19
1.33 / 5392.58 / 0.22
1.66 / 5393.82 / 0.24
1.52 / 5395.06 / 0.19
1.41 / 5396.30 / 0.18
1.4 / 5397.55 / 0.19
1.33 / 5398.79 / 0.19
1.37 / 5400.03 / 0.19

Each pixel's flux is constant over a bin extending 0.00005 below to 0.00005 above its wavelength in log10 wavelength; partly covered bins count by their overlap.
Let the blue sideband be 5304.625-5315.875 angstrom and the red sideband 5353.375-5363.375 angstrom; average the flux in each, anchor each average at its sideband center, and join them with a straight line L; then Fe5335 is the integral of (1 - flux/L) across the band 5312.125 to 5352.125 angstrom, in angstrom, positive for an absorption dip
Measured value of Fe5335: 2.5 angstrom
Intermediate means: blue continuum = 1.5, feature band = 1.4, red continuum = 1.47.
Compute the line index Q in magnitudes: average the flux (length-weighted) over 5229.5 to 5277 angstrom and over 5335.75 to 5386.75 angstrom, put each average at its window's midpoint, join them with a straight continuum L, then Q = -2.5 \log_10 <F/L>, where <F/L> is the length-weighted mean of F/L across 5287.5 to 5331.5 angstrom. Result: -0.03 mag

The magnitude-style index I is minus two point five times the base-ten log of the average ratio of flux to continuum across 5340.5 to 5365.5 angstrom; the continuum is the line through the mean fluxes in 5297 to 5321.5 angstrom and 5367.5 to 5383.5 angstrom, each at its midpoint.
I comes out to 0.05 mag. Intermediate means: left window 1.48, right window 1.49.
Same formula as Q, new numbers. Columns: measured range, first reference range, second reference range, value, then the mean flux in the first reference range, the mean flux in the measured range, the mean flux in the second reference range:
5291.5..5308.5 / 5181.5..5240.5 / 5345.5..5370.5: -0.038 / 1.45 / 1.48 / 1.42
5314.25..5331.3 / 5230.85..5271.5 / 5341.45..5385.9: -0.041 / 1.44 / 1.5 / 1.45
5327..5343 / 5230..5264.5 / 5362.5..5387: 0.123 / 1.47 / 1.31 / 1.46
